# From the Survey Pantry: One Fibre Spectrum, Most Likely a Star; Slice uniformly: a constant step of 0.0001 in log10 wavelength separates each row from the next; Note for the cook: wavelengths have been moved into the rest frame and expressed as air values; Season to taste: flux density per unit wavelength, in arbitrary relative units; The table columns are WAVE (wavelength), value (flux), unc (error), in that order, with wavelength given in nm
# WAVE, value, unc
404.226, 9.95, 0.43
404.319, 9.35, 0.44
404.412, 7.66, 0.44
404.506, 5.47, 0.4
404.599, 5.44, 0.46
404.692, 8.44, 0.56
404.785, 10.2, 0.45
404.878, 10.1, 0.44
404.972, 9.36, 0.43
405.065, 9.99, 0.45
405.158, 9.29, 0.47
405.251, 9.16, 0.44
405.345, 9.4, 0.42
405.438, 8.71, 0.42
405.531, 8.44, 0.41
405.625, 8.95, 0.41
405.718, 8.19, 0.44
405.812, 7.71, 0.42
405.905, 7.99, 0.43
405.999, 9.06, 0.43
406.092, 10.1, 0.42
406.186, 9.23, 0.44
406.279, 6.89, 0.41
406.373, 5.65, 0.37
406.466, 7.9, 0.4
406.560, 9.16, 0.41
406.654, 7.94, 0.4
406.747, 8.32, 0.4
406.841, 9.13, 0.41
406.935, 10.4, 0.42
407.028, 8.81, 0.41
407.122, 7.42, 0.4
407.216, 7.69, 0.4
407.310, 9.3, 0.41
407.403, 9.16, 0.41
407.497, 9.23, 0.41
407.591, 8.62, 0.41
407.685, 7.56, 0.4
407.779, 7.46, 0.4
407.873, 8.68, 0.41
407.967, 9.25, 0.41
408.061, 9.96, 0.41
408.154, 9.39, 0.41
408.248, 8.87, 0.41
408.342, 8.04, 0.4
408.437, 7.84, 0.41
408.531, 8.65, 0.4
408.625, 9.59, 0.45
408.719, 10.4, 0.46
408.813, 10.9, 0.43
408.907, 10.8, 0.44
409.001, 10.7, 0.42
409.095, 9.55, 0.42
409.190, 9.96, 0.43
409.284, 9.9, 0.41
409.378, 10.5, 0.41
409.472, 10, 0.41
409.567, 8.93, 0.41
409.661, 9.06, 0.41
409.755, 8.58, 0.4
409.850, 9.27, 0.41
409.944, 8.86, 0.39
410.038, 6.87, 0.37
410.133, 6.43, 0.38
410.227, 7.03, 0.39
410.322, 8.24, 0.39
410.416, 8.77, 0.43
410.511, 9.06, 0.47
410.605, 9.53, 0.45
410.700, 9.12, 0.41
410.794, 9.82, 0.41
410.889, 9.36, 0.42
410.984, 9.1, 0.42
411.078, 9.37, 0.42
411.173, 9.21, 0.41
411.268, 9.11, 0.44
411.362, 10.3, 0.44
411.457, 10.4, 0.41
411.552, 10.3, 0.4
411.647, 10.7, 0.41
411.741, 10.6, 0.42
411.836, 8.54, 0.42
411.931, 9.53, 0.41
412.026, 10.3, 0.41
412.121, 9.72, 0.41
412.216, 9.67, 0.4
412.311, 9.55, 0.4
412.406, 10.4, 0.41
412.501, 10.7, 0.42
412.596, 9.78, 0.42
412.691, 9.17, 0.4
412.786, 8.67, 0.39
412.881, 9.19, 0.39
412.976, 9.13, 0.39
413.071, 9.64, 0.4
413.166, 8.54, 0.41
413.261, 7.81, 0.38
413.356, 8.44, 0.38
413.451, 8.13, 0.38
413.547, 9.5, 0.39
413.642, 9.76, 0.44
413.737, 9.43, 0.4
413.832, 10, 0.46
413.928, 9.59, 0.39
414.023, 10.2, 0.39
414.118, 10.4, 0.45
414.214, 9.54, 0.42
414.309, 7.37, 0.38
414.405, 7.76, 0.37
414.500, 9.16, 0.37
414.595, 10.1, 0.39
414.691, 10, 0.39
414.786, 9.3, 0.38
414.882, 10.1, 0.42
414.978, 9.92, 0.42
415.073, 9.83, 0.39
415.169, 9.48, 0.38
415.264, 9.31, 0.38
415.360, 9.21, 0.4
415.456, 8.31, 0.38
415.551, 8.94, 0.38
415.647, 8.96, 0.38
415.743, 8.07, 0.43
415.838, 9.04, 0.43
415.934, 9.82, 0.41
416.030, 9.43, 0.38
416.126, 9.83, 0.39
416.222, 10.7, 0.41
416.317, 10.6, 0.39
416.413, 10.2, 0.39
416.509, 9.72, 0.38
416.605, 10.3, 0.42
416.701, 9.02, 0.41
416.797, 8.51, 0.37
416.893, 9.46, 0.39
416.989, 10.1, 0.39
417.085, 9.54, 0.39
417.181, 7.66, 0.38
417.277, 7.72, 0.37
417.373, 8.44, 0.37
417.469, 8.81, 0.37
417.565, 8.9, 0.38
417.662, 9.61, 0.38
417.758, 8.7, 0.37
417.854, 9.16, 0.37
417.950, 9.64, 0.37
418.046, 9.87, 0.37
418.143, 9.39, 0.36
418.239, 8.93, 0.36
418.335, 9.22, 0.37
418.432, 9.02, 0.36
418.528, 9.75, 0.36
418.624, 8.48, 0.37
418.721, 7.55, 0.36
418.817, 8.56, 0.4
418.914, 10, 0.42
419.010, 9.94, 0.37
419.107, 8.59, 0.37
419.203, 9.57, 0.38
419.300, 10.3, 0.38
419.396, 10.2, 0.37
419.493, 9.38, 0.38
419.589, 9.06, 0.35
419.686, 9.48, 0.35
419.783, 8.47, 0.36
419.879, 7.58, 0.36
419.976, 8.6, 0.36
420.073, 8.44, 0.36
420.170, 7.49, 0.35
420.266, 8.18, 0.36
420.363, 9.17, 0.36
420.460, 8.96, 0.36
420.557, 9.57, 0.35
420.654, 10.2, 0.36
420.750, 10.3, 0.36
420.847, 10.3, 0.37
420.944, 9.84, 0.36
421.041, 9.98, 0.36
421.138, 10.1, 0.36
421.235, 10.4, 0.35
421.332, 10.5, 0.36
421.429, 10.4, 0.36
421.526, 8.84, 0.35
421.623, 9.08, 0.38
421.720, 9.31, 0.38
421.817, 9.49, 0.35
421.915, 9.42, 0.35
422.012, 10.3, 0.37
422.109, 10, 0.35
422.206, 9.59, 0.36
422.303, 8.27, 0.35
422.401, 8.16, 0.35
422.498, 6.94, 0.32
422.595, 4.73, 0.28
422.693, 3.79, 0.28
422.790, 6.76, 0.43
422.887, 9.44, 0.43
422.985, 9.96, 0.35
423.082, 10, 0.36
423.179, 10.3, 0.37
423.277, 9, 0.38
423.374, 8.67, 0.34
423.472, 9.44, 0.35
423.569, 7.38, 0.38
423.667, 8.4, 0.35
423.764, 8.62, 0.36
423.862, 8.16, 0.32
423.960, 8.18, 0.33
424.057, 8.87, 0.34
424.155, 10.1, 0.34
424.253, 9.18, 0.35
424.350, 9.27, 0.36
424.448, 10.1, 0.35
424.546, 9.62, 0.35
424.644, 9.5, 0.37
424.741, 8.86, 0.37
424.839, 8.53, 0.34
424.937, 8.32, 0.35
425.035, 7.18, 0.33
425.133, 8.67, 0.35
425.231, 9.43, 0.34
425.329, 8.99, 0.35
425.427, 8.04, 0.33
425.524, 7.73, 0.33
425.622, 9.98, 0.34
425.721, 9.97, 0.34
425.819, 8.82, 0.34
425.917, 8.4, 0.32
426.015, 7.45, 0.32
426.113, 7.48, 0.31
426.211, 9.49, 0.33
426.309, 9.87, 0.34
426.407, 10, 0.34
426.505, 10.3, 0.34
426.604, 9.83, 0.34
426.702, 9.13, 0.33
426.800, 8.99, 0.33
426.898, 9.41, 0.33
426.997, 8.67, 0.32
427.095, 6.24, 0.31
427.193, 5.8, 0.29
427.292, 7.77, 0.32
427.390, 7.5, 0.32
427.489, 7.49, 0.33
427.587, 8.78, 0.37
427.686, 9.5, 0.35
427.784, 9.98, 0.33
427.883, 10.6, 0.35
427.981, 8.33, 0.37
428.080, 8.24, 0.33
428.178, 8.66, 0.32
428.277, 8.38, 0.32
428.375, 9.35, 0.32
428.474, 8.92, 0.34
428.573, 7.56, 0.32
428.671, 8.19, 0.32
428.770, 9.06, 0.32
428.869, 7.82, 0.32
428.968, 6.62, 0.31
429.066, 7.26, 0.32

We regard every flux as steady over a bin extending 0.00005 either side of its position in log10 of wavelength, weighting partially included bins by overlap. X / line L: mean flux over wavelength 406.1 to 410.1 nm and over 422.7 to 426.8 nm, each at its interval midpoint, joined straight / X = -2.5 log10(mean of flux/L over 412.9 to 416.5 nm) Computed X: -0.05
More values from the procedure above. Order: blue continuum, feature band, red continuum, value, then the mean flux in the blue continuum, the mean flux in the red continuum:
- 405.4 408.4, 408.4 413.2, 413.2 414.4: -0.06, 8.53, 9.12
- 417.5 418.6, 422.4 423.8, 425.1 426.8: 0.13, 9.27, 9.04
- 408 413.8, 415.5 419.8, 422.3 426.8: -0.03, 9.33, 8.69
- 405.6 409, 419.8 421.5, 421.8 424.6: -0.08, 8.76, 8.68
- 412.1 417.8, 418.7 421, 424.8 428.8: -0.02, 9.31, 8.66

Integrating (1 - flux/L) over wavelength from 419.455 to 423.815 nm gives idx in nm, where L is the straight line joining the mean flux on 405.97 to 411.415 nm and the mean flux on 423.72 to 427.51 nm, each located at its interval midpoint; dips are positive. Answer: -0.08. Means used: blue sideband 8.93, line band 8.94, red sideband 8.72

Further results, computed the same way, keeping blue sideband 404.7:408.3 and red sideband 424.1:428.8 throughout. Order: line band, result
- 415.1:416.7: -0.131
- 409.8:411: 0.027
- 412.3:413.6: -0.062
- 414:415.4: -0.107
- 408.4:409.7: -0.154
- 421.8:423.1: 0.074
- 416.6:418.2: -0.056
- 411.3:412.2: -0.129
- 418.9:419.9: -0.066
